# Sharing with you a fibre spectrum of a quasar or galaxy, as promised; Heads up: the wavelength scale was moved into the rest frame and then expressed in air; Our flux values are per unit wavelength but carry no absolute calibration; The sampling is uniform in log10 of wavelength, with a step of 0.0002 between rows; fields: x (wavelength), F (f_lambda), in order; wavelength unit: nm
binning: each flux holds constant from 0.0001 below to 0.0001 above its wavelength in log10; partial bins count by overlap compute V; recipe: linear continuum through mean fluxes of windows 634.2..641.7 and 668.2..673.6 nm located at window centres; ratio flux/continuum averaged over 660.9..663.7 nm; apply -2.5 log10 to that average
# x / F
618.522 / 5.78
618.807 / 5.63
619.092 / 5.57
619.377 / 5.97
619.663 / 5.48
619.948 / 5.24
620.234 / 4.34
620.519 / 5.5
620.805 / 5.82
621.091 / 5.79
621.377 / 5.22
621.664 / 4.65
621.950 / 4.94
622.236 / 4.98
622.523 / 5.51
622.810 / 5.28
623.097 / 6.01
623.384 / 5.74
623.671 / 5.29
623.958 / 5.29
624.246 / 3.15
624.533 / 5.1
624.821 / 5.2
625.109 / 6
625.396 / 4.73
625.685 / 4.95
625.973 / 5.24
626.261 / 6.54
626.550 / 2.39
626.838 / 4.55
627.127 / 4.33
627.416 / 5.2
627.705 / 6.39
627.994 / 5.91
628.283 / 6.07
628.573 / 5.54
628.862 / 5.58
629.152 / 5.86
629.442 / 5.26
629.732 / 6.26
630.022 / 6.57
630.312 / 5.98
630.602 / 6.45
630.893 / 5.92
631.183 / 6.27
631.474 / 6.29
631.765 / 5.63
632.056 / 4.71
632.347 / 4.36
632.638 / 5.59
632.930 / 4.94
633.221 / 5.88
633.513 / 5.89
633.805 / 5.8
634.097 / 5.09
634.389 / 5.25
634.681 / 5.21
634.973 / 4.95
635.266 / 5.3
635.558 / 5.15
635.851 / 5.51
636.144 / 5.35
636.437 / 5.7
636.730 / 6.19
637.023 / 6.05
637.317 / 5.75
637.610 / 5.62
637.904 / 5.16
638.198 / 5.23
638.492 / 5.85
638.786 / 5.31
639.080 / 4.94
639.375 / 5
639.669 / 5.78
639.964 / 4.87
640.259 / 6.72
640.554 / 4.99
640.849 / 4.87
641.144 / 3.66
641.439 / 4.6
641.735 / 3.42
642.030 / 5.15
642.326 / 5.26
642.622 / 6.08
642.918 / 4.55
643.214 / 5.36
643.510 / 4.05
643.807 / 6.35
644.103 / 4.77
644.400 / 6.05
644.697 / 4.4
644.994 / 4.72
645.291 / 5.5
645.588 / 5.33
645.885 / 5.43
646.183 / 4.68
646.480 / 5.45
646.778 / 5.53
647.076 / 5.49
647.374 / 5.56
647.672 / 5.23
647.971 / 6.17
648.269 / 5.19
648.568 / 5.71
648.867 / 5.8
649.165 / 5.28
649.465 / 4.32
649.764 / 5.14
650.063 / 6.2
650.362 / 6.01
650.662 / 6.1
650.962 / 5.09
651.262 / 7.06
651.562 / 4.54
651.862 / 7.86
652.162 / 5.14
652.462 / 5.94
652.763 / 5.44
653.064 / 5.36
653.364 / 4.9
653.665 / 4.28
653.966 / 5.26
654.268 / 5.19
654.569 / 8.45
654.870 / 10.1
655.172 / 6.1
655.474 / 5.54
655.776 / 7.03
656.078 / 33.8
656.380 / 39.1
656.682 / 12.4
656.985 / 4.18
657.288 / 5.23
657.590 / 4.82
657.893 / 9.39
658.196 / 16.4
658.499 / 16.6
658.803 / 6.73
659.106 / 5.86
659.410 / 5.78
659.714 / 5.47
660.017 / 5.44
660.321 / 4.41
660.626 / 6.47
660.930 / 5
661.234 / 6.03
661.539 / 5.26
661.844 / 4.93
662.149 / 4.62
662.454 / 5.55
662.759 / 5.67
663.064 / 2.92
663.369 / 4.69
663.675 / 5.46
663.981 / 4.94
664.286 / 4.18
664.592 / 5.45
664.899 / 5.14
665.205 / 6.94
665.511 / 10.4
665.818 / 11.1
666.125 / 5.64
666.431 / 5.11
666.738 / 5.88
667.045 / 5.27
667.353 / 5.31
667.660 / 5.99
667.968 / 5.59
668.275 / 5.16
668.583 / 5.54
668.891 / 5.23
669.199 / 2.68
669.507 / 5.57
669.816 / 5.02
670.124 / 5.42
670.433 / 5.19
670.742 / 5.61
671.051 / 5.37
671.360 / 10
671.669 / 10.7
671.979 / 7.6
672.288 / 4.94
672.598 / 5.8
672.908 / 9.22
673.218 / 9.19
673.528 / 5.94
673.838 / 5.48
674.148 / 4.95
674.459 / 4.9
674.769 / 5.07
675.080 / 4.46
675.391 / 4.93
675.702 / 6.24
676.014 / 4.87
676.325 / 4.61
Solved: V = 0.21 mag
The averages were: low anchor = 5.29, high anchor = 6.37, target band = 4.99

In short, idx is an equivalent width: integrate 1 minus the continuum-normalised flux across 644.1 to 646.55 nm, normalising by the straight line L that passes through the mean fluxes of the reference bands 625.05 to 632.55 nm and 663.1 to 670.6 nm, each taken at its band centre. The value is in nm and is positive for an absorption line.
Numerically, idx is 0.18 nm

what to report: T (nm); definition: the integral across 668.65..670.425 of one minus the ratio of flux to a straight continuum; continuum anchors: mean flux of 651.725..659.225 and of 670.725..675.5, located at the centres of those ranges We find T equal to 0.57 nm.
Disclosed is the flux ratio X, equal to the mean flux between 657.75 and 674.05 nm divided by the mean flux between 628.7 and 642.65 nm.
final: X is 1.2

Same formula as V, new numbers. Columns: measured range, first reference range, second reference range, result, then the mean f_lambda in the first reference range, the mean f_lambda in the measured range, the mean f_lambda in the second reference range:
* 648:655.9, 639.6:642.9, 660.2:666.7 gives -0.104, 5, 5.89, 5.72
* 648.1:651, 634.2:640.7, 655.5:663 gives 0.346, 5.45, 5.5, 9.27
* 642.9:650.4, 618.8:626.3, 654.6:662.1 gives 0.465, 5.28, 5.32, 9.57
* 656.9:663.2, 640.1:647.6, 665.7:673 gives -0.138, 5.12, 6.54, 6.16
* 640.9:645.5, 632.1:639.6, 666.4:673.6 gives 0.131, 5.4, 4.93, 6.16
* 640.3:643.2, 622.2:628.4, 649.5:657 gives 0.438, 5.17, 4.83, 8.68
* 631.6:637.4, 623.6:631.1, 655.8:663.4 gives 0.148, 5.39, 5.41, 9.09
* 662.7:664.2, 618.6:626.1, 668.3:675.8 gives 0.256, 5.26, 4.66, 6.03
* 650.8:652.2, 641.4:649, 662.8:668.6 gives -0.111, 5.23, 6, 5.83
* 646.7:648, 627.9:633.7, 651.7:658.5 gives 0.464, 5.75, 5.54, 9.79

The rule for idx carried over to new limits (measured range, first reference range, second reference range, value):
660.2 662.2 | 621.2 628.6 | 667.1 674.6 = 0.21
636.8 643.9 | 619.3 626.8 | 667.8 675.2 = 0.35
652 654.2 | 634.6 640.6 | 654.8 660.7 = 0.98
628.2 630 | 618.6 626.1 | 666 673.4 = -0.14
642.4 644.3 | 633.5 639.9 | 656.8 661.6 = 0.23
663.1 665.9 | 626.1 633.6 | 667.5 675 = -0.10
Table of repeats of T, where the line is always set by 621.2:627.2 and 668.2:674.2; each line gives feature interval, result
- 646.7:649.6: 0.11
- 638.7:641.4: 0.17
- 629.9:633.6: -0.36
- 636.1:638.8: -0.14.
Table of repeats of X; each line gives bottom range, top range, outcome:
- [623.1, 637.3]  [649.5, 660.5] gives 1.54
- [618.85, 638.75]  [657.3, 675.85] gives 1.15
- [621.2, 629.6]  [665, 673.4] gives 1.25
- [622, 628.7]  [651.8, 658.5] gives 1.89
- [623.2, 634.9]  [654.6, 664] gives 1.59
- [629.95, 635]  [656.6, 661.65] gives 1.31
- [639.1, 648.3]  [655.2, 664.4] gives 1.63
